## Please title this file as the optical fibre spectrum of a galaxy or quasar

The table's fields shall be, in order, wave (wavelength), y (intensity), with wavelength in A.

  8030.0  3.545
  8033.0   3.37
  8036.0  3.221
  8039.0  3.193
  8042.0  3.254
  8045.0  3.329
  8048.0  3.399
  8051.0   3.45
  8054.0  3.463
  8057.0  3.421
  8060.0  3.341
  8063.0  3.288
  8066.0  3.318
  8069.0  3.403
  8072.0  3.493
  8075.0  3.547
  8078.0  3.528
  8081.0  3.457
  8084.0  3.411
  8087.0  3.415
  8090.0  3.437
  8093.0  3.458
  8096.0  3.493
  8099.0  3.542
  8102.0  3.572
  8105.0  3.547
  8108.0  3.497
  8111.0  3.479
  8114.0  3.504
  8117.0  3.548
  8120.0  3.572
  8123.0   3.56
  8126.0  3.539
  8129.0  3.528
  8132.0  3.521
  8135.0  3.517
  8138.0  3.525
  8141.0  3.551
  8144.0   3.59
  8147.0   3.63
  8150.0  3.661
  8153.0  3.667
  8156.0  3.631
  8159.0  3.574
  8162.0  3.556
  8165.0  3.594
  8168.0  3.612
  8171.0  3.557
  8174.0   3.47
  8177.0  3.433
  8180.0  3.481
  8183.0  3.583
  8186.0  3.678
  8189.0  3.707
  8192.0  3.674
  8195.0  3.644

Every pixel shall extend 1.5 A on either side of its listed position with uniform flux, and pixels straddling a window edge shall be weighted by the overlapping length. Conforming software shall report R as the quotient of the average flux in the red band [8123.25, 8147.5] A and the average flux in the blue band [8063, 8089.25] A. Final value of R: 1.0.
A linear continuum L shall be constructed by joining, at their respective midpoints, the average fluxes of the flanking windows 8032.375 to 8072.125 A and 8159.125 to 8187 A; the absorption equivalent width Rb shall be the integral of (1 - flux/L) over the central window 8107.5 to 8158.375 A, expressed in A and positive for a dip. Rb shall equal -1.1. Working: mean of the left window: 3.35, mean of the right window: 3.55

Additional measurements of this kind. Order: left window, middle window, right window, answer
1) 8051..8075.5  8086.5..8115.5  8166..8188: -0.36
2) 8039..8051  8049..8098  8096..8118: -0.24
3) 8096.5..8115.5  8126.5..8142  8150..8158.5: 0.28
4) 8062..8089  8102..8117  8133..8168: -0.06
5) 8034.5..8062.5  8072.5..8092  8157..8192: -0.37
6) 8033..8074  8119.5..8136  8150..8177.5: -0.16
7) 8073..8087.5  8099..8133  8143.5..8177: -0.08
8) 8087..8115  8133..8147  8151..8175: 0.00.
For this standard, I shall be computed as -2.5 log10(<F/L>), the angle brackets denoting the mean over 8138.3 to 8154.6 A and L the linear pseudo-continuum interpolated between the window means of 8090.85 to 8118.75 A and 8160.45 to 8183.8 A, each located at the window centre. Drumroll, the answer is -0.03 mag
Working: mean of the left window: 3.51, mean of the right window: 3.53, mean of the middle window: 3.61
